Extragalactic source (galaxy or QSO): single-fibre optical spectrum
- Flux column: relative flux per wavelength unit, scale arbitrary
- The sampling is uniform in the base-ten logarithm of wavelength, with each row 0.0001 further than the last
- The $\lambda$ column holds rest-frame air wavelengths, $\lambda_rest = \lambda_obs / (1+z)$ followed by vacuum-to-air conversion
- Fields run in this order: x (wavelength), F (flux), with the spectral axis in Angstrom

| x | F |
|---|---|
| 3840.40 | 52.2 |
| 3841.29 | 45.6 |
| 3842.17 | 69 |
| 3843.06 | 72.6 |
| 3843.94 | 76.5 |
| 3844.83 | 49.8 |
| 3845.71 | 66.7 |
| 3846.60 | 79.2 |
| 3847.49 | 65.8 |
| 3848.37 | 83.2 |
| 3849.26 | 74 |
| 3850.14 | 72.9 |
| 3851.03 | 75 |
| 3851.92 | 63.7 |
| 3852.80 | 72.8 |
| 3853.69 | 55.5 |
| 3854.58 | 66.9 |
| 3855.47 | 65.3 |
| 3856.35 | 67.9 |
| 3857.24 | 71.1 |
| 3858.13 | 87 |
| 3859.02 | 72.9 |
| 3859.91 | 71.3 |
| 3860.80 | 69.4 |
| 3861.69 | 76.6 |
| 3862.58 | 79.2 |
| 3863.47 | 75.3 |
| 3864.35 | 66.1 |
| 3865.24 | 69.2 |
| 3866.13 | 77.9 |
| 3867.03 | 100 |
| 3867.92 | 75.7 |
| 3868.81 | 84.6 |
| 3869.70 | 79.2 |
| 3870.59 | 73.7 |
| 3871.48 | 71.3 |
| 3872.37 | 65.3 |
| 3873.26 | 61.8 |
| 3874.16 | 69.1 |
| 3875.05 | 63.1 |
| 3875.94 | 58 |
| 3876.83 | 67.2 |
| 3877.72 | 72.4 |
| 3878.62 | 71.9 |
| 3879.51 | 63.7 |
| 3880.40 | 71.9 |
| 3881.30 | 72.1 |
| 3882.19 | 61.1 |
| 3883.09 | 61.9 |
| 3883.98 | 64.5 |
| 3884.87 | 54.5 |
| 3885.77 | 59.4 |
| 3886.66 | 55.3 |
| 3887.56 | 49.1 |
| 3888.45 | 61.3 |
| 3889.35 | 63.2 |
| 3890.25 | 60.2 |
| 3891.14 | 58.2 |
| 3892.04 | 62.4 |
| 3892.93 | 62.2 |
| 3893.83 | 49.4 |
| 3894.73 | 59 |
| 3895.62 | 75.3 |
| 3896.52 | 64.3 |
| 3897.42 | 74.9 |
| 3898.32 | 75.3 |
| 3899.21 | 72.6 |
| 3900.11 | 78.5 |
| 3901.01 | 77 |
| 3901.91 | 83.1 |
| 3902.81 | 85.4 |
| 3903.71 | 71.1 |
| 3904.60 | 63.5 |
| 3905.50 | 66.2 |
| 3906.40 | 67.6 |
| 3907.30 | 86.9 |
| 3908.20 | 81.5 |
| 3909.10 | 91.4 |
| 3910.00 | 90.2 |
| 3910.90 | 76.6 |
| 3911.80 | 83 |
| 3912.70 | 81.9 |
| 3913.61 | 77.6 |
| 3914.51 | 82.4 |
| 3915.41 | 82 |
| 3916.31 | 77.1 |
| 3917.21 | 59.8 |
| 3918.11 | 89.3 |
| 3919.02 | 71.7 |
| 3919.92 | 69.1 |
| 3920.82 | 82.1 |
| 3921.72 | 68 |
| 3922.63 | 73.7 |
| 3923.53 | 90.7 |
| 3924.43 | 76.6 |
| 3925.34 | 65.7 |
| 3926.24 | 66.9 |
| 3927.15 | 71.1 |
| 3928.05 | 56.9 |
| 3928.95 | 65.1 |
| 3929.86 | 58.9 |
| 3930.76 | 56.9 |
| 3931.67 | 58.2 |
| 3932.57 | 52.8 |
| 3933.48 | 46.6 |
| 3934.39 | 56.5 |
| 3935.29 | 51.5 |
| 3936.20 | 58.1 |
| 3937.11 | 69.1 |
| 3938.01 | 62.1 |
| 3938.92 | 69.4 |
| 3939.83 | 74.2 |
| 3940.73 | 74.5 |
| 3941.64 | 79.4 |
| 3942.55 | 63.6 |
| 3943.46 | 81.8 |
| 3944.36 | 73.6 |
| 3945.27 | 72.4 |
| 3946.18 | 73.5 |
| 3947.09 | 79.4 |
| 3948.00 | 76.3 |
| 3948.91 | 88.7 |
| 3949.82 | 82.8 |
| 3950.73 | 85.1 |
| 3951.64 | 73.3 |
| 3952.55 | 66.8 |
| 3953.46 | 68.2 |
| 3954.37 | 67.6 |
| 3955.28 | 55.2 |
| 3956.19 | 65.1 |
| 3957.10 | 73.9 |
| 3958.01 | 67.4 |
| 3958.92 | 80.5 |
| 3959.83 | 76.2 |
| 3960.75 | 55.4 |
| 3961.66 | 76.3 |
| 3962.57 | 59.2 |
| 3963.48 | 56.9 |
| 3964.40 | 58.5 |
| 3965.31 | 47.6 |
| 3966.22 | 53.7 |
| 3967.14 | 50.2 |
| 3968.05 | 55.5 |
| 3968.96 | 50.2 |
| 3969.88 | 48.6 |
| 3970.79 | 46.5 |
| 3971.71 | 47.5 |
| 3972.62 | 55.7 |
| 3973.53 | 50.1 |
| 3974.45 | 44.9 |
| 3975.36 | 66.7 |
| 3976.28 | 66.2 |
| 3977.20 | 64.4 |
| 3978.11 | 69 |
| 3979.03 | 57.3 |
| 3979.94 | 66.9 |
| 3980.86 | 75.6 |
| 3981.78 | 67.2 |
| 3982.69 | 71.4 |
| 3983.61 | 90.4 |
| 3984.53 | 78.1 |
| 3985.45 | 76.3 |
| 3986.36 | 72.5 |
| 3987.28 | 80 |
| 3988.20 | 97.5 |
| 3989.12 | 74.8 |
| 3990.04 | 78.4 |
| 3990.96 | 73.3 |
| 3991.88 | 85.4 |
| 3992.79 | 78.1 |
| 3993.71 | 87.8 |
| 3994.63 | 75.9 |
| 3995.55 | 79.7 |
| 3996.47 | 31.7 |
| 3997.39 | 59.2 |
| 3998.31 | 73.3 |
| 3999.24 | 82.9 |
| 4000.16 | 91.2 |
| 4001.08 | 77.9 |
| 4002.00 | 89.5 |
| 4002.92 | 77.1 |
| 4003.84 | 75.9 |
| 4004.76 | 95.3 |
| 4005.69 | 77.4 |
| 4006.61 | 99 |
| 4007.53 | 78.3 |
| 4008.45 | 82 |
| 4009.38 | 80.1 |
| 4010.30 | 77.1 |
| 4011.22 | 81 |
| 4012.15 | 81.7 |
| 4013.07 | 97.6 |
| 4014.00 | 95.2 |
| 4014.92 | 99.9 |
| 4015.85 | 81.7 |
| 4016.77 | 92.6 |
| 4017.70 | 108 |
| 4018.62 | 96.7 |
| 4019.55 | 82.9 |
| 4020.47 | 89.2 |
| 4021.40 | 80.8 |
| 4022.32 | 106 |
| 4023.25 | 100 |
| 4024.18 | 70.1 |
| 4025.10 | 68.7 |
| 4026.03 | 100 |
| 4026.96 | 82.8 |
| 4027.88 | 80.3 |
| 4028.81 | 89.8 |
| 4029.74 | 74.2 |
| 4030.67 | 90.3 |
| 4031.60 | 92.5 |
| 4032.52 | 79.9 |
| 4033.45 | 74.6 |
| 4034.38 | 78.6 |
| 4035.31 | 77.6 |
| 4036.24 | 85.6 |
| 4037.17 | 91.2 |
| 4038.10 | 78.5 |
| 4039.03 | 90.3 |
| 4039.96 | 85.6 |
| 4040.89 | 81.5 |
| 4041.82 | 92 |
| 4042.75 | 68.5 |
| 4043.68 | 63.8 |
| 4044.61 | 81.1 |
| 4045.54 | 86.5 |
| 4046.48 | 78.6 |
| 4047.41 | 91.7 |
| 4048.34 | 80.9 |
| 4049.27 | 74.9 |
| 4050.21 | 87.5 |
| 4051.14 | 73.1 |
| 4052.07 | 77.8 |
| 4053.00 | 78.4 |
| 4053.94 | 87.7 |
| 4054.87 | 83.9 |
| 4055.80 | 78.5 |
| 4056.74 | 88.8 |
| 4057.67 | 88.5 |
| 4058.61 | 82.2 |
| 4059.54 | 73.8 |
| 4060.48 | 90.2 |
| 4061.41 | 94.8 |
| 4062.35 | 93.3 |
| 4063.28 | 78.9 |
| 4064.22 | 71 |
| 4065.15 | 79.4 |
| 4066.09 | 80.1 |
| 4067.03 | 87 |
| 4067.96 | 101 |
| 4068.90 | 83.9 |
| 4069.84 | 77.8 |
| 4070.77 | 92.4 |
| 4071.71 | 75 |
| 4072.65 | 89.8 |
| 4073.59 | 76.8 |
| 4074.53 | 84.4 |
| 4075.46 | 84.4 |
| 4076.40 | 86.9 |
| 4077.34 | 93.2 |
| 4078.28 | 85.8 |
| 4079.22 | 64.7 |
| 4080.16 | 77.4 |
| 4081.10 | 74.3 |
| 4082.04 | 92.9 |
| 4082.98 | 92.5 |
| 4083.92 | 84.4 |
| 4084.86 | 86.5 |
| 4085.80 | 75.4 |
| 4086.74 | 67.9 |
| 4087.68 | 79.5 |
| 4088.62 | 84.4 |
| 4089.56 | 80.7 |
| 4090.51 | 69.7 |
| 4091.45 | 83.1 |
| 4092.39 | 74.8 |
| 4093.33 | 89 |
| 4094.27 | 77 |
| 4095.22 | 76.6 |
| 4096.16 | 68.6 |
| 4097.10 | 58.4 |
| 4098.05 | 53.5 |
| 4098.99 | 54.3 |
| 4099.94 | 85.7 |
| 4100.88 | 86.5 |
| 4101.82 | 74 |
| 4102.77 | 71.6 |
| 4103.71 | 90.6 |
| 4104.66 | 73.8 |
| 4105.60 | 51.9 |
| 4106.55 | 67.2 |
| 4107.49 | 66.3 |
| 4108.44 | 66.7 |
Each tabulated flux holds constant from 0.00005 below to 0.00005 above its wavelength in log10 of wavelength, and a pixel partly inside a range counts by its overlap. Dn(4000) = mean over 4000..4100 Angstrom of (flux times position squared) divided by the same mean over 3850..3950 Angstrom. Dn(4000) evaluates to 1.27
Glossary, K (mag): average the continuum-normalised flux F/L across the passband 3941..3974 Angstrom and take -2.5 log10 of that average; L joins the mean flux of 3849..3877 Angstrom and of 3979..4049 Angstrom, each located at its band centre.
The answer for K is 0.19 mag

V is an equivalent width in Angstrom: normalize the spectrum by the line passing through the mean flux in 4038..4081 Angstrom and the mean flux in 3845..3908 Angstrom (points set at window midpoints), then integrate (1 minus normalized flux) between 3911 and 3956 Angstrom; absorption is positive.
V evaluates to 1.7 Angstrom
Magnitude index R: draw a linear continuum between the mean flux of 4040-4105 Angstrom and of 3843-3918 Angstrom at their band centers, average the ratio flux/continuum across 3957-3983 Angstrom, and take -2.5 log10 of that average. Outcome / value 0.24 mag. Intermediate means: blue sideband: 70.9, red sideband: 80.5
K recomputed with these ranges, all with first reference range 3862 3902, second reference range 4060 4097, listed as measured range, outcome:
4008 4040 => -0.11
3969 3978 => 0.33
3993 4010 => -0.03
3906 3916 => -0.17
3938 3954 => -0.03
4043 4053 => 0.01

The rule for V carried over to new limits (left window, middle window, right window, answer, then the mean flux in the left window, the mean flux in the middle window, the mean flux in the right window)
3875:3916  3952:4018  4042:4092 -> 3.7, 69.9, 72.1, 82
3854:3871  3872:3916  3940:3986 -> 1.7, 75.1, 69.6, 66.7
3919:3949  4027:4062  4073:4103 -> -3.4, 68.4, 82.6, 78.1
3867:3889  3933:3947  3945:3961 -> 0.9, 66.9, 67.4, 72.8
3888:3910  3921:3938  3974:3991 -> 1.8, 70.9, 63.8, 72.1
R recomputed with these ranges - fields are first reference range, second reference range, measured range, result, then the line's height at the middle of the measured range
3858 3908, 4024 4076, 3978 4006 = 0.02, 78.1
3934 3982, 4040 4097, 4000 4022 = -0.19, 73.1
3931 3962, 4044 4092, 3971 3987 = 0.11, 72.7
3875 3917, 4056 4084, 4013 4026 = -0.14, 80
